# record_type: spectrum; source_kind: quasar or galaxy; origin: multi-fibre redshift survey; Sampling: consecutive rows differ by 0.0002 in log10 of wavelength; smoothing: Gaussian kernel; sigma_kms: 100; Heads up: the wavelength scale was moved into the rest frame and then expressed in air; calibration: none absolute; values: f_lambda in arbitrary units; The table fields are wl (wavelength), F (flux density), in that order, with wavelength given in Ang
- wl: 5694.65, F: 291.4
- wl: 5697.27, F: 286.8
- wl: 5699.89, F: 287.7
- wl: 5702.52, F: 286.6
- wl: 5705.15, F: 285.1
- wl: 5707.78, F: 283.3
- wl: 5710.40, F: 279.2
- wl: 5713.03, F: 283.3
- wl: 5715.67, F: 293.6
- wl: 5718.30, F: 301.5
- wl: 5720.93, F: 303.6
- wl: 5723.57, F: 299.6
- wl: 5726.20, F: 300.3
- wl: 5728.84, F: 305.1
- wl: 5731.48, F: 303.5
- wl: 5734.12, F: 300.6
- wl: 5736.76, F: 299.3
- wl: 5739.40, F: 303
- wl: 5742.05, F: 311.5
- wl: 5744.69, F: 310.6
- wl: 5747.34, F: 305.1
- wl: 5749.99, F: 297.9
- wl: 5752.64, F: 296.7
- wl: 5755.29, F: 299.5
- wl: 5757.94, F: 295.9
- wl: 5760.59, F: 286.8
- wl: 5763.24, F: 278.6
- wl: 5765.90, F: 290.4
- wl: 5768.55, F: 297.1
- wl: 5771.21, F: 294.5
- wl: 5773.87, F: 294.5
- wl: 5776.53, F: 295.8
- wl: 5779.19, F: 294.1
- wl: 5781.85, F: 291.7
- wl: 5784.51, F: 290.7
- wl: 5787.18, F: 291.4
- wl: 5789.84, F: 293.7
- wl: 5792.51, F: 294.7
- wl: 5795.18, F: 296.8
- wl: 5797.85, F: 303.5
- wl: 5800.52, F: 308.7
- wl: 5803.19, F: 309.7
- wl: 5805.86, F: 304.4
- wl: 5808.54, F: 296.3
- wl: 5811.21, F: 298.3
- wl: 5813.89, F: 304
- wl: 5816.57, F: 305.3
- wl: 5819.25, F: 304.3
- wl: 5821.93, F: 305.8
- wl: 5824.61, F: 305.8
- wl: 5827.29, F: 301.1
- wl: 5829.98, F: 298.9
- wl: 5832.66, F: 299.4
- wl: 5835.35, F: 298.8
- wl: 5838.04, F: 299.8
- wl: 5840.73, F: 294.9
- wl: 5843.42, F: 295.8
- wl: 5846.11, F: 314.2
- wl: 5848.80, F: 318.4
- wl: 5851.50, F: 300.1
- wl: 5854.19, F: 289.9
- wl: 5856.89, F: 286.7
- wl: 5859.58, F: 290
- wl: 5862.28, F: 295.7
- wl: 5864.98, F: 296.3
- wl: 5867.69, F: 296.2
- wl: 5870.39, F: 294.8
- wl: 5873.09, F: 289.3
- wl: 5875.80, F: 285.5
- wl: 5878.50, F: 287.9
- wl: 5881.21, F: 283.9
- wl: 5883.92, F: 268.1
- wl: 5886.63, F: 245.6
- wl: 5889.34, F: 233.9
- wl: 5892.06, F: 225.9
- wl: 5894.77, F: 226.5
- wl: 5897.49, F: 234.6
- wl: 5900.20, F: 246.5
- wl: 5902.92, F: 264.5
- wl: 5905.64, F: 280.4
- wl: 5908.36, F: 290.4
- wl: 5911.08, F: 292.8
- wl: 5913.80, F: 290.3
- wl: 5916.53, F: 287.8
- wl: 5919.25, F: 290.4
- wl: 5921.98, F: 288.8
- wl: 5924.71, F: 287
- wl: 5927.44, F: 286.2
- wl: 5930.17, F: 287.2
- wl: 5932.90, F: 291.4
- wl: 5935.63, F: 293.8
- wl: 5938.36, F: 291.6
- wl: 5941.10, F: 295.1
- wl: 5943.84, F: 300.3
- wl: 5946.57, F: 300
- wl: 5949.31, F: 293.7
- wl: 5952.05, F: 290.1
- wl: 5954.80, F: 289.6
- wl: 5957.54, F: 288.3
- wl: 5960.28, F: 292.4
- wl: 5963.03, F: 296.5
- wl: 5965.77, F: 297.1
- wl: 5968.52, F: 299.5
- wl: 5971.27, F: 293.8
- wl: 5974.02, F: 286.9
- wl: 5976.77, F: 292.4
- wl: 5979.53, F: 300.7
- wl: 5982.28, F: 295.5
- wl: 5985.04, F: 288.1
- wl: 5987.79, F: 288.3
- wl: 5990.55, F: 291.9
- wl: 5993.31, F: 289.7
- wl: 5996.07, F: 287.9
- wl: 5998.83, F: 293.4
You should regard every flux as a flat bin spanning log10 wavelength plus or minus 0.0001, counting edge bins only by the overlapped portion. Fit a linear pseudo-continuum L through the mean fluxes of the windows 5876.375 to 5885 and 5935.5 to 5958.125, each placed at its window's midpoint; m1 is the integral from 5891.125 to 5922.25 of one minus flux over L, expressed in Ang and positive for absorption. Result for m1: 2.0 Ang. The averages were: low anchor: 281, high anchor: 294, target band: 268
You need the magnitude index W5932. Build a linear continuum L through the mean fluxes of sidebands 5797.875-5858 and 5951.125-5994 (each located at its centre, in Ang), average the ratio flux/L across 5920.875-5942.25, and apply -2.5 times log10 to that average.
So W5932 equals 0.02 mag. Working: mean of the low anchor 302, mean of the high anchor 293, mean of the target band 290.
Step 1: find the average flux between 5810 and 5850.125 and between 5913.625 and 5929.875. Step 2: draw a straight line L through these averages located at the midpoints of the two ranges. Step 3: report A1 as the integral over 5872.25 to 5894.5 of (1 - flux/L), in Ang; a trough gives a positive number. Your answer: 2.4 Ang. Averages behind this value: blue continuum 303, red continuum 288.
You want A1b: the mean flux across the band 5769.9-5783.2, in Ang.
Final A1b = 294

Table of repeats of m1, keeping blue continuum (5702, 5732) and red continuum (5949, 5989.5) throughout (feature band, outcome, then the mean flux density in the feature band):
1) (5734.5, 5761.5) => -0.67 Ang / 301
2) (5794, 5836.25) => -1.34 Ang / 303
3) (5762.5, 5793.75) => 0.10 Ang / 293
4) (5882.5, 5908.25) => 3.83 Ang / 249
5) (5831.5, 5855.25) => -0.66 Ang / 301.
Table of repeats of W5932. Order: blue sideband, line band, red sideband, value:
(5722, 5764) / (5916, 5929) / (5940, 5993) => 0.03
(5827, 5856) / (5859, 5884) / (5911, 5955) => 0.03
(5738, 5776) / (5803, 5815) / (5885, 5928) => -0.06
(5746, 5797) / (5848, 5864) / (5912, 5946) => -0.01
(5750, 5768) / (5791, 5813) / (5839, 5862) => -0.02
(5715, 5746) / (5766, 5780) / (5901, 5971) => 0.02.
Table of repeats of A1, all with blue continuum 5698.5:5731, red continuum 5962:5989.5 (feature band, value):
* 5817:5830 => -0.5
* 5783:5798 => -0.1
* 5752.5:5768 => 0.1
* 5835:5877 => -0.5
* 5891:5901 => 2.1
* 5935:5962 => 0.0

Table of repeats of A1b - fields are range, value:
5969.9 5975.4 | 290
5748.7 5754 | 297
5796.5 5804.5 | 307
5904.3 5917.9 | 288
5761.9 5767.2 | 284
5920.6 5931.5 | 287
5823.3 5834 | 301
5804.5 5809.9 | 301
